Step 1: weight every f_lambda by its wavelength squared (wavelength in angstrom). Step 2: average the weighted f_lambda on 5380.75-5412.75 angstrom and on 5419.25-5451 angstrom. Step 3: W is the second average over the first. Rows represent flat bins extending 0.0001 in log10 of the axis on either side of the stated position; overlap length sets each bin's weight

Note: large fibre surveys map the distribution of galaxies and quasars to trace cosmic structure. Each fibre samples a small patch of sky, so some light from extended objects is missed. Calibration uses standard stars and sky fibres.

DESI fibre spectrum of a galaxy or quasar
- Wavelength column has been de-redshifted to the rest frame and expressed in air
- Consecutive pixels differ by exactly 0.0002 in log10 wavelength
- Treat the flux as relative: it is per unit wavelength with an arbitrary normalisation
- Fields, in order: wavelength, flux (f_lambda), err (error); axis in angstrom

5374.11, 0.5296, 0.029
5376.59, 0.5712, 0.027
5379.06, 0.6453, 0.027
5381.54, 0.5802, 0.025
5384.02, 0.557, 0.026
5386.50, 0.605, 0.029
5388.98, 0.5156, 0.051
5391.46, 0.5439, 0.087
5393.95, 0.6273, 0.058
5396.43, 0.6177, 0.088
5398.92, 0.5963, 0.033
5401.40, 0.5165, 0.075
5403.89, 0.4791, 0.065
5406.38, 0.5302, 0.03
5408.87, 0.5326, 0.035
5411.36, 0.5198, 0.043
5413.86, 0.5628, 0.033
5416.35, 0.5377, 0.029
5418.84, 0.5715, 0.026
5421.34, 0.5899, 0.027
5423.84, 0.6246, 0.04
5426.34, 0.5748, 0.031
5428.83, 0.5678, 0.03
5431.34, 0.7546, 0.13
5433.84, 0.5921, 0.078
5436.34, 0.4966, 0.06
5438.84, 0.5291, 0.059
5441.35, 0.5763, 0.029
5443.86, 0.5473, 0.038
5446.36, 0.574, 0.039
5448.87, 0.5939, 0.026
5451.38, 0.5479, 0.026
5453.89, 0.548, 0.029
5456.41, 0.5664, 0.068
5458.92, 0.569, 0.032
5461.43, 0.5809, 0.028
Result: 1.07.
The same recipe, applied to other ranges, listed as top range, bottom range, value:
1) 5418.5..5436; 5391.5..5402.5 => 1.05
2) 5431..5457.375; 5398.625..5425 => 1.05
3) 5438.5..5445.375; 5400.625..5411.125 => 1.09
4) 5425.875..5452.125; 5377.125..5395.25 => 1.01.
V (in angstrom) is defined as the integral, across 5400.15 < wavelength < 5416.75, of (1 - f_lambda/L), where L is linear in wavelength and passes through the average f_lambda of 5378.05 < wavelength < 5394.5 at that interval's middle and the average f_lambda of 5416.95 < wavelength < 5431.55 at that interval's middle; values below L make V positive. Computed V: 1.9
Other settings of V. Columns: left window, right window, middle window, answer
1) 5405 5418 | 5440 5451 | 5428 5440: -0.65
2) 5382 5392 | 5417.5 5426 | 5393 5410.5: 0.53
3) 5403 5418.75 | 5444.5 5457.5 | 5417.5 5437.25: -1.91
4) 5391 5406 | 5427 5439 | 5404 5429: 0.93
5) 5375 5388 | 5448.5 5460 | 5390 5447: 0.75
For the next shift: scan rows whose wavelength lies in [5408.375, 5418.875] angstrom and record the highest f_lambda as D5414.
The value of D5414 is 0.5715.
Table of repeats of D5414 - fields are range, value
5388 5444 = 0.7546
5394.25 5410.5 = 0.6177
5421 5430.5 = 0.6246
